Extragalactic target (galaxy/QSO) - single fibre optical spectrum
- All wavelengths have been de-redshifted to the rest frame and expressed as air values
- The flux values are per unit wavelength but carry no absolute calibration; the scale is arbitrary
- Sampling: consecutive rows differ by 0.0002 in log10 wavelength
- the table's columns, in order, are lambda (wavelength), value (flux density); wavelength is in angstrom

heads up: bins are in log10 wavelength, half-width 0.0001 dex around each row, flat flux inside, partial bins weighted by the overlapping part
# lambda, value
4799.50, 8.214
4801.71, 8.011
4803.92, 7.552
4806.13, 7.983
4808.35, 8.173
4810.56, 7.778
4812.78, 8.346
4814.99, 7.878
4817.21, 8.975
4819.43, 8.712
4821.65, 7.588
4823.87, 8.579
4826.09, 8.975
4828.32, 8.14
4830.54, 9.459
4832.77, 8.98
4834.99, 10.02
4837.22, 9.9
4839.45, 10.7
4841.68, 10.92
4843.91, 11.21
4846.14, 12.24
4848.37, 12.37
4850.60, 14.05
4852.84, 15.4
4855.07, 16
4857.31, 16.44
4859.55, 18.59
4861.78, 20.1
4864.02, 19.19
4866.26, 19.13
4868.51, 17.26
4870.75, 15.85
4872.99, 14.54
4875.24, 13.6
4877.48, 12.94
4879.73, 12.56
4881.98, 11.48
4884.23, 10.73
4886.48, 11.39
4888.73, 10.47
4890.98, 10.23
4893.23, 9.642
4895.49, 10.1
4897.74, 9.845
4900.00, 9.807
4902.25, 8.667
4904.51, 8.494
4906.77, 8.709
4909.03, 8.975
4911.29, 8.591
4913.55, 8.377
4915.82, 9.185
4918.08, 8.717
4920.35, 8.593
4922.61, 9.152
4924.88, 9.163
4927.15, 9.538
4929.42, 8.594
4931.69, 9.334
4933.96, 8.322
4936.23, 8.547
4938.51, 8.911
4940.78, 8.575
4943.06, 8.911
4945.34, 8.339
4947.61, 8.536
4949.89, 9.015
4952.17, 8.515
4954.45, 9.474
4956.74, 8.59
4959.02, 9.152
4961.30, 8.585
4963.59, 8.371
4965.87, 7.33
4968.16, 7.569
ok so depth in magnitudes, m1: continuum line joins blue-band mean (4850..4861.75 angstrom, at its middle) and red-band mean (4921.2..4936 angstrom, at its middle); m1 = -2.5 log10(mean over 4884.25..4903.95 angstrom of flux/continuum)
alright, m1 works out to 0.25 mag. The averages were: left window 16.6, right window 8.98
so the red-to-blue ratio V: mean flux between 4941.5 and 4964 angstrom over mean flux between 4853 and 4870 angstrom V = 0.49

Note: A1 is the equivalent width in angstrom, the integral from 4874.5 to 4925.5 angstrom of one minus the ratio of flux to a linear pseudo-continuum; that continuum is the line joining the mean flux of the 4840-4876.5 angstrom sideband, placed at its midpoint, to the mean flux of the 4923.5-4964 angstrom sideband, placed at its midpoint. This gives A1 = 9.4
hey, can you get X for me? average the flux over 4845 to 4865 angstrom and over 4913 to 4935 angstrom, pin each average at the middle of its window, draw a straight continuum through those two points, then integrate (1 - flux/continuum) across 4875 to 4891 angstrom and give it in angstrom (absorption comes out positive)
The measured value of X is 1.82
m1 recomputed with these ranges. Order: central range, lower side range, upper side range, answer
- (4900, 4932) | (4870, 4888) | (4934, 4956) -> 0.18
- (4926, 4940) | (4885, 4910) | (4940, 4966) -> 0.02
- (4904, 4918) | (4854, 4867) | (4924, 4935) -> 0.29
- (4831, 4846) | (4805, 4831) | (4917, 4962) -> -0.22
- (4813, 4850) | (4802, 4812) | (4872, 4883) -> 0.00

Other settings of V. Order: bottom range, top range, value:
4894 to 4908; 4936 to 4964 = 0.94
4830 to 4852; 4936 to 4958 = 0.79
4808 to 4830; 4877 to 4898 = 1.31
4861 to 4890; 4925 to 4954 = 0.61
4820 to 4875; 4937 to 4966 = 0.66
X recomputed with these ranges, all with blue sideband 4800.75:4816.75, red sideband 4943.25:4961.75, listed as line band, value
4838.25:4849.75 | -4.7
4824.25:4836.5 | -1.5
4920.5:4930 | -0.5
